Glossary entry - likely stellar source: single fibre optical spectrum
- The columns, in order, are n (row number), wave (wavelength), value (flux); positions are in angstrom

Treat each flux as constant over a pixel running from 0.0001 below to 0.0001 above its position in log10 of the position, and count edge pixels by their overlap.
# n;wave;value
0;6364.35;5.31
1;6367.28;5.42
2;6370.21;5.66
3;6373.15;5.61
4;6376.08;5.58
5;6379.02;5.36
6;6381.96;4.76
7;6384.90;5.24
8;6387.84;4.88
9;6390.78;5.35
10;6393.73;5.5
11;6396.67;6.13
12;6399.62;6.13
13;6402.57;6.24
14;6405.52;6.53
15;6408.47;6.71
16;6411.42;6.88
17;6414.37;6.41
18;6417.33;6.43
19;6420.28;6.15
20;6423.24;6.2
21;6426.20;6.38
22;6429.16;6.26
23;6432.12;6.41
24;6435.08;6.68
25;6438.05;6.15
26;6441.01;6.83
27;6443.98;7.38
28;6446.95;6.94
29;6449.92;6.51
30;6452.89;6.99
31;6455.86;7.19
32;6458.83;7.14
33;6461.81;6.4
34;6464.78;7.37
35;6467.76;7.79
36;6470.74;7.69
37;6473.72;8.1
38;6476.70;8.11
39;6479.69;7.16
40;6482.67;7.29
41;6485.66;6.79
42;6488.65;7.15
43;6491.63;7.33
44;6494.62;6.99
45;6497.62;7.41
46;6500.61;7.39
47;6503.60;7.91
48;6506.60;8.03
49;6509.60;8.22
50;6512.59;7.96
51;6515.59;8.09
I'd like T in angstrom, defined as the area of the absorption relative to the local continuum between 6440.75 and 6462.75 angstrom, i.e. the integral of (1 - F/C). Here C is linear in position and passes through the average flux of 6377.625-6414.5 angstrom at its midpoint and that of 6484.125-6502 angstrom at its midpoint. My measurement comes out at -1.1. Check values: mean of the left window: 5.84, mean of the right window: 7.17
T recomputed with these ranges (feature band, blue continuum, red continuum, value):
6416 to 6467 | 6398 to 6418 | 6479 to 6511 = 1.2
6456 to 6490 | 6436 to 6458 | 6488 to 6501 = -1.4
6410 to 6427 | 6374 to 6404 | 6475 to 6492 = -0.9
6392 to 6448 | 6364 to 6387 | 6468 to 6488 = -1.2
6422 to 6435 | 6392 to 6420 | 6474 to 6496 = 0.5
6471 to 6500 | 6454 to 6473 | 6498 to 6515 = 0.8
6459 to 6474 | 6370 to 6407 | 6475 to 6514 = -0.8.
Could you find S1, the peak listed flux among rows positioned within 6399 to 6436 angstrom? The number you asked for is 6.88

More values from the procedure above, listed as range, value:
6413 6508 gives 8.11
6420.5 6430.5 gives 6.38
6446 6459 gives 7.19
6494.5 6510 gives 8.22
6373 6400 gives 6.13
